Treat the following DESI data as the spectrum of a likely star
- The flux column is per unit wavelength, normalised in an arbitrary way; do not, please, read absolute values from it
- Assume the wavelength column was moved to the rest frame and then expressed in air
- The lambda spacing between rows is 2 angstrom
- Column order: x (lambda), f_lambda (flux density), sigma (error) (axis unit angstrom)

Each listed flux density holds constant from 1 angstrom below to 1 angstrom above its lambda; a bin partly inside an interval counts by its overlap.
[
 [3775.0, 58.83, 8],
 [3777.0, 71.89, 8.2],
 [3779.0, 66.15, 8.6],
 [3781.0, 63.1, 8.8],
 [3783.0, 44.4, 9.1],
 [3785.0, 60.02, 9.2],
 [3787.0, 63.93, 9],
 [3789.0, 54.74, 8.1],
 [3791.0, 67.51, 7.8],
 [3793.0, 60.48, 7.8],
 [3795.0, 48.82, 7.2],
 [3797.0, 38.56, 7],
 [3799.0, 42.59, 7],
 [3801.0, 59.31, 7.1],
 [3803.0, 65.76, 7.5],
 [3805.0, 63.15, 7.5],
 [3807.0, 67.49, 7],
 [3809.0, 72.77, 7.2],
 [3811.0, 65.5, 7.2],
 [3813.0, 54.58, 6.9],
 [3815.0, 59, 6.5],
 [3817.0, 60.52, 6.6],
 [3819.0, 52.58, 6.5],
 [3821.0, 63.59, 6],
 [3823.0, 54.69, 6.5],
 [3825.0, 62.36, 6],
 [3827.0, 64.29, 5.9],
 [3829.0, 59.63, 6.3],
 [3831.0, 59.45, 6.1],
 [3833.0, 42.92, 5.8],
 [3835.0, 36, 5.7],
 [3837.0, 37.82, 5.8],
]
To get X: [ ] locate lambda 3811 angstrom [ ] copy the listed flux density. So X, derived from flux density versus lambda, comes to 65.5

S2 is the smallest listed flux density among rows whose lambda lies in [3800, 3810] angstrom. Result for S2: 59.31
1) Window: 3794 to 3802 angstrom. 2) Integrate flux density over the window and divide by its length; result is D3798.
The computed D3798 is 47.3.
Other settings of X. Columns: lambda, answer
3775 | 58.83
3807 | 67.49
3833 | 42.92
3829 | 59.63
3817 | 60.52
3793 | 60.48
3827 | 64.29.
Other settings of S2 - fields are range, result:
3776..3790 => 44.4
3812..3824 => 52.58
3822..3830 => 54.69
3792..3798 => 38.56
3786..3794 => 54.74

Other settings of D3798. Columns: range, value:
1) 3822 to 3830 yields 60.2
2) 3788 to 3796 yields 57.9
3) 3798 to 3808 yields 59.7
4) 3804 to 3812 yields 67.2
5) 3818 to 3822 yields 58.1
